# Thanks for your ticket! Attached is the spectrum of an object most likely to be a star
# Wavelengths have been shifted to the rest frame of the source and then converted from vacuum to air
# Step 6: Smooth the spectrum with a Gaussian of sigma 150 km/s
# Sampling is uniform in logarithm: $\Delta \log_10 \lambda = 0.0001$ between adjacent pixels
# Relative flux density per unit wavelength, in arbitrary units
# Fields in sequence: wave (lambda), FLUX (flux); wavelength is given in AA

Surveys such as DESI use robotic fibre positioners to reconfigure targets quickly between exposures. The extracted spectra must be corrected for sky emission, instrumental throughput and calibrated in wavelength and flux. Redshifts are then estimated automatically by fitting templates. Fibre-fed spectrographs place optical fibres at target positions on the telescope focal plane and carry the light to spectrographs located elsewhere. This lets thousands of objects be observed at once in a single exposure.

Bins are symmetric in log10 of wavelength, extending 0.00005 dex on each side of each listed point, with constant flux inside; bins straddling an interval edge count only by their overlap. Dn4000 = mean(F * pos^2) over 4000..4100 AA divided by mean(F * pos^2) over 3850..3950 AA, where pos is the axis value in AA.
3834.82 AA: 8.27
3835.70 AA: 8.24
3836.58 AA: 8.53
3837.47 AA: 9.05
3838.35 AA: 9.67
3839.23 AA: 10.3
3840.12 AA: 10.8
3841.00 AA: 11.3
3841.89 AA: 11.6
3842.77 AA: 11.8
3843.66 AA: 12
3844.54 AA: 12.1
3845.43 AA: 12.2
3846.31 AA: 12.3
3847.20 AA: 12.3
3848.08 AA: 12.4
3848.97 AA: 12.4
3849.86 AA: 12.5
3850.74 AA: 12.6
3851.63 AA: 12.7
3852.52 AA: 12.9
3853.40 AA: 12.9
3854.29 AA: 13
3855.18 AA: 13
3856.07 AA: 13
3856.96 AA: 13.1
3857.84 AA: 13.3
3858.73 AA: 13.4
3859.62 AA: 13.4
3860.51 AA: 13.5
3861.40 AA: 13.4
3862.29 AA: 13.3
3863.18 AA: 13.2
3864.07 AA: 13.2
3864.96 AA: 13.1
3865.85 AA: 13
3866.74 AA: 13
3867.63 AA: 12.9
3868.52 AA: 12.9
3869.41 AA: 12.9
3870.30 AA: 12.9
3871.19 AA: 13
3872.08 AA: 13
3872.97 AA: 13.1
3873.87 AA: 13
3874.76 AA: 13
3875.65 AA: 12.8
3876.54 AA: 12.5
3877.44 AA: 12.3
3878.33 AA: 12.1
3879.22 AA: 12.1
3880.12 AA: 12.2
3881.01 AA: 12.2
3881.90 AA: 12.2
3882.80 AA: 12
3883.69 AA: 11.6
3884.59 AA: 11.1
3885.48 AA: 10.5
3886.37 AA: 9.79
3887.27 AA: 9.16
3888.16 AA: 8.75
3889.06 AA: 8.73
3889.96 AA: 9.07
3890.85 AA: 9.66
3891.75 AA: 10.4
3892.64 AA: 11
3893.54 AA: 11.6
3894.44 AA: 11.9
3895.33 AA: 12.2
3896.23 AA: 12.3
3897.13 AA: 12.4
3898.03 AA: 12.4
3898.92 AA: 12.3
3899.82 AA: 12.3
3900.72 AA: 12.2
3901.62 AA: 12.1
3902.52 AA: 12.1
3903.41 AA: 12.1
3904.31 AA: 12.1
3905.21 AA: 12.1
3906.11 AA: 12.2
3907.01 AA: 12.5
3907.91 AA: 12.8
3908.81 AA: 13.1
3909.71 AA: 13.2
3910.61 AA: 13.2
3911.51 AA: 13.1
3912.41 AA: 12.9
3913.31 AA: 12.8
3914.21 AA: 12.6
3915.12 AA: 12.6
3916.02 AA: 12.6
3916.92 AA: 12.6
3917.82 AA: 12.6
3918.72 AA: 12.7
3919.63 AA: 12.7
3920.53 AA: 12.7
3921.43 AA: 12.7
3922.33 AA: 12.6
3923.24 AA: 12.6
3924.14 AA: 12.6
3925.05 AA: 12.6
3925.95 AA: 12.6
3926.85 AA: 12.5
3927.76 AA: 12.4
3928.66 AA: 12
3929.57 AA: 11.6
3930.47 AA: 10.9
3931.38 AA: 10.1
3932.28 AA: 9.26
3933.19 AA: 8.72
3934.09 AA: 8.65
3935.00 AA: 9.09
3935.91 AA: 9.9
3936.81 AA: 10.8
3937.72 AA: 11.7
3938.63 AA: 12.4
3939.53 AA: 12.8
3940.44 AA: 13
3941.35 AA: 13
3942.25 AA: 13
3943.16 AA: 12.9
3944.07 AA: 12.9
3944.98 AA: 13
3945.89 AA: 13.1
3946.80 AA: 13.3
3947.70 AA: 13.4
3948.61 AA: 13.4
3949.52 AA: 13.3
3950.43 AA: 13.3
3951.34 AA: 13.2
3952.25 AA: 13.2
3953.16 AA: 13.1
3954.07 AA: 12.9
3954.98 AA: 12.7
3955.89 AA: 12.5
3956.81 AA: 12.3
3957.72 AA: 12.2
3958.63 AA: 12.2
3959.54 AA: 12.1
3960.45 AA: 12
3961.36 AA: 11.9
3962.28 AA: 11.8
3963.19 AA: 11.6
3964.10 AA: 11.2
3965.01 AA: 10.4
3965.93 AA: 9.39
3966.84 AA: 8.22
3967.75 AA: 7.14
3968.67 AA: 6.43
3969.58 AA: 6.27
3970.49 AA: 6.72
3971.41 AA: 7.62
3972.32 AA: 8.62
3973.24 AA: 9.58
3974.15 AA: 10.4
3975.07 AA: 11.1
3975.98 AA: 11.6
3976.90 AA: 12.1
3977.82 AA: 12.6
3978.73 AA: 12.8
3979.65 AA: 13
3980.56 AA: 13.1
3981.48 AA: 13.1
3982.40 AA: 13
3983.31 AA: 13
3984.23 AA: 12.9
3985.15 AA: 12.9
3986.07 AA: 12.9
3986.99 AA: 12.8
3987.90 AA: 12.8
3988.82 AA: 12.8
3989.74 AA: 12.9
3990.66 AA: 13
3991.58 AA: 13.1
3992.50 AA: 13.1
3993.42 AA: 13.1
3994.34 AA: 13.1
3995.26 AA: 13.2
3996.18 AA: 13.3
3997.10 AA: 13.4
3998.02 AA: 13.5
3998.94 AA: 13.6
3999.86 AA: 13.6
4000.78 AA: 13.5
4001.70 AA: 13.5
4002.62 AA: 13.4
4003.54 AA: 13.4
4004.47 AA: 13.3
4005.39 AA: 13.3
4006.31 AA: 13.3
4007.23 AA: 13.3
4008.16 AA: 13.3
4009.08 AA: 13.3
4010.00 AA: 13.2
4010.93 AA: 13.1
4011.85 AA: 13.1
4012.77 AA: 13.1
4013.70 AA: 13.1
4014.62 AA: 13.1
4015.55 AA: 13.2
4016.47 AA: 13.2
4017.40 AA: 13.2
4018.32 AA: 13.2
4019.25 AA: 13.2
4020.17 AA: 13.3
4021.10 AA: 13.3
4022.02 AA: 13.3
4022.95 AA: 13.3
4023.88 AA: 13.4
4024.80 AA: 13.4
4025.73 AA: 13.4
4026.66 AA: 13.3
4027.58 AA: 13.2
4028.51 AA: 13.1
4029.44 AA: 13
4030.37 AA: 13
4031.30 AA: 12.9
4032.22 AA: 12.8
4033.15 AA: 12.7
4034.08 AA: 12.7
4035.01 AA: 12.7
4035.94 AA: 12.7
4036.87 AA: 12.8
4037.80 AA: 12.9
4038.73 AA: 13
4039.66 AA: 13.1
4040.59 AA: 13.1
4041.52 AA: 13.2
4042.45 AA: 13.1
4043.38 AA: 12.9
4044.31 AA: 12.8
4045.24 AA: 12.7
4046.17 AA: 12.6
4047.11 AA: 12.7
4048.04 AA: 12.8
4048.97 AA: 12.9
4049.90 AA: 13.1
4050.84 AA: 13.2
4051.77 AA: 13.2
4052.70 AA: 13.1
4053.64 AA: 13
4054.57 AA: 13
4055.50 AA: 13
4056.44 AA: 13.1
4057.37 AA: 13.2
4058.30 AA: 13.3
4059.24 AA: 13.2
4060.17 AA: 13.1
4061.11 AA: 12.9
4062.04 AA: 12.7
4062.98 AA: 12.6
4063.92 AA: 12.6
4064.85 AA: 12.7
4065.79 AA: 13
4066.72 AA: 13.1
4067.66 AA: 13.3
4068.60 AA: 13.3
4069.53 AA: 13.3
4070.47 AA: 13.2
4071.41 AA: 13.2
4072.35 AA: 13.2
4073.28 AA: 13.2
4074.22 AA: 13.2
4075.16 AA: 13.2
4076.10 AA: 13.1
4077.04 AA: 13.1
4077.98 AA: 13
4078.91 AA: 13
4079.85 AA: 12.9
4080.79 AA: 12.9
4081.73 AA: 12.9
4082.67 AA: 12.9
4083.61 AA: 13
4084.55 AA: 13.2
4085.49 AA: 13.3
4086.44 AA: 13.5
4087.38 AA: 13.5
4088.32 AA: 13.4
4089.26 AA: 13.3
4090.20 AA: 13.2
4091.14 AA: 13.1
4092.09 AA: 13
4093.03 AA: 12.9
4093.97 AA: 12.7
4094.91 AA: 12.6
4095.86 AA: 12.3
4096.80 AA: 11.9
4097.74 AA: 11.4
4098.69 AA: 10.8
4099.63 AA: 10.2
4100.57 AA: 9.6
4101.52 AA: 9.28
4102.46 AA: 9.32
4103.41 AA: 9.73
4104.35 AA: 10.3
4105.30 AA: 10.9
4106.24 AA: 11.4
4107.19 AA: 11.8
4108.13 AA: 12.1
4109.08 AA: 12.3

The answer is 1.1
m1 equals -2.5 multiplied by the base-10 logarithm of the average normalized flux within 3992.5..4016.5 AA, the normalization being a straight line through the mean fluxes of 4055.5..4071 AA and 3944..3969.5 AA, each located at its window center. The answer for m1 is -0.08 mag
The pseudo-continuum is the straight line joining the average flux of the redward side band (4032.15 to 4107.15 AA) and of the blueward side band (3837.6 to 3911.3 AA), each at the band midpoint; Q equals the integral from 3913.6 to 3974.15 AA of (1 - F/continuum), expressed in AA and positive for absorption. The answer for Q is 3.8 AA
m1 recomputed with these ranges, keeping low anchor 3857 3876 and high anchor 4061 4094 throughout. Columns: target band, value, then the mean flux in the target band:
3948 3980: 0.179 mag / 11.1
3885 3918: 0.116 mag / 11.8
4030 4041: 0.018 mag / 12.9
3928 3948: 0.131 mag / 11.6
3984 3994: 0.014 mag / 12.9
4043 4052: 0.017 mag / 12.9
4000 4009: -0.023 mag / 13.4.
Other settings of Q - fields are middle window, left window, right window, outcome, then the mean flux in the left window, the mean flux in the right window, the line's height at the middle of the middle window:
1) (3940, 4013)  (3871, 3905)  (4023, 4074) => 0.9 AA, 11.7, 13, 12.4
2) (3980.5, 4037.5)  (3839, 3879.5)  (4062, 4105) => -2.7 AA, 12.7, 12.5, 12.5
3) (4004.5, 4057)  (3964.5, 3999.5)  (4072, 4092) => -3.2 AA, 11.6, 13.1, 12.3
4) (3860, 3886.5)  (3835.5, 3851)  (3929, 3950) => -2.7 AA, 11.3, 11.8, 11.4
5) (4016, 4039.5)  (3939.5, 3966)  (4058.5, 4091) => -0.4 AA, 12.5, 13.1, 12.9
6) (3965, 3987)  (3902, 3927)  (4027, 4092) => 3.7 AA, 12.6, 13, 12.8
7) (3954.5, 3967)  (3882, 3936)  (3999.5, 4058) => 0.8 AA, 11.7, 13.1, 12.3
